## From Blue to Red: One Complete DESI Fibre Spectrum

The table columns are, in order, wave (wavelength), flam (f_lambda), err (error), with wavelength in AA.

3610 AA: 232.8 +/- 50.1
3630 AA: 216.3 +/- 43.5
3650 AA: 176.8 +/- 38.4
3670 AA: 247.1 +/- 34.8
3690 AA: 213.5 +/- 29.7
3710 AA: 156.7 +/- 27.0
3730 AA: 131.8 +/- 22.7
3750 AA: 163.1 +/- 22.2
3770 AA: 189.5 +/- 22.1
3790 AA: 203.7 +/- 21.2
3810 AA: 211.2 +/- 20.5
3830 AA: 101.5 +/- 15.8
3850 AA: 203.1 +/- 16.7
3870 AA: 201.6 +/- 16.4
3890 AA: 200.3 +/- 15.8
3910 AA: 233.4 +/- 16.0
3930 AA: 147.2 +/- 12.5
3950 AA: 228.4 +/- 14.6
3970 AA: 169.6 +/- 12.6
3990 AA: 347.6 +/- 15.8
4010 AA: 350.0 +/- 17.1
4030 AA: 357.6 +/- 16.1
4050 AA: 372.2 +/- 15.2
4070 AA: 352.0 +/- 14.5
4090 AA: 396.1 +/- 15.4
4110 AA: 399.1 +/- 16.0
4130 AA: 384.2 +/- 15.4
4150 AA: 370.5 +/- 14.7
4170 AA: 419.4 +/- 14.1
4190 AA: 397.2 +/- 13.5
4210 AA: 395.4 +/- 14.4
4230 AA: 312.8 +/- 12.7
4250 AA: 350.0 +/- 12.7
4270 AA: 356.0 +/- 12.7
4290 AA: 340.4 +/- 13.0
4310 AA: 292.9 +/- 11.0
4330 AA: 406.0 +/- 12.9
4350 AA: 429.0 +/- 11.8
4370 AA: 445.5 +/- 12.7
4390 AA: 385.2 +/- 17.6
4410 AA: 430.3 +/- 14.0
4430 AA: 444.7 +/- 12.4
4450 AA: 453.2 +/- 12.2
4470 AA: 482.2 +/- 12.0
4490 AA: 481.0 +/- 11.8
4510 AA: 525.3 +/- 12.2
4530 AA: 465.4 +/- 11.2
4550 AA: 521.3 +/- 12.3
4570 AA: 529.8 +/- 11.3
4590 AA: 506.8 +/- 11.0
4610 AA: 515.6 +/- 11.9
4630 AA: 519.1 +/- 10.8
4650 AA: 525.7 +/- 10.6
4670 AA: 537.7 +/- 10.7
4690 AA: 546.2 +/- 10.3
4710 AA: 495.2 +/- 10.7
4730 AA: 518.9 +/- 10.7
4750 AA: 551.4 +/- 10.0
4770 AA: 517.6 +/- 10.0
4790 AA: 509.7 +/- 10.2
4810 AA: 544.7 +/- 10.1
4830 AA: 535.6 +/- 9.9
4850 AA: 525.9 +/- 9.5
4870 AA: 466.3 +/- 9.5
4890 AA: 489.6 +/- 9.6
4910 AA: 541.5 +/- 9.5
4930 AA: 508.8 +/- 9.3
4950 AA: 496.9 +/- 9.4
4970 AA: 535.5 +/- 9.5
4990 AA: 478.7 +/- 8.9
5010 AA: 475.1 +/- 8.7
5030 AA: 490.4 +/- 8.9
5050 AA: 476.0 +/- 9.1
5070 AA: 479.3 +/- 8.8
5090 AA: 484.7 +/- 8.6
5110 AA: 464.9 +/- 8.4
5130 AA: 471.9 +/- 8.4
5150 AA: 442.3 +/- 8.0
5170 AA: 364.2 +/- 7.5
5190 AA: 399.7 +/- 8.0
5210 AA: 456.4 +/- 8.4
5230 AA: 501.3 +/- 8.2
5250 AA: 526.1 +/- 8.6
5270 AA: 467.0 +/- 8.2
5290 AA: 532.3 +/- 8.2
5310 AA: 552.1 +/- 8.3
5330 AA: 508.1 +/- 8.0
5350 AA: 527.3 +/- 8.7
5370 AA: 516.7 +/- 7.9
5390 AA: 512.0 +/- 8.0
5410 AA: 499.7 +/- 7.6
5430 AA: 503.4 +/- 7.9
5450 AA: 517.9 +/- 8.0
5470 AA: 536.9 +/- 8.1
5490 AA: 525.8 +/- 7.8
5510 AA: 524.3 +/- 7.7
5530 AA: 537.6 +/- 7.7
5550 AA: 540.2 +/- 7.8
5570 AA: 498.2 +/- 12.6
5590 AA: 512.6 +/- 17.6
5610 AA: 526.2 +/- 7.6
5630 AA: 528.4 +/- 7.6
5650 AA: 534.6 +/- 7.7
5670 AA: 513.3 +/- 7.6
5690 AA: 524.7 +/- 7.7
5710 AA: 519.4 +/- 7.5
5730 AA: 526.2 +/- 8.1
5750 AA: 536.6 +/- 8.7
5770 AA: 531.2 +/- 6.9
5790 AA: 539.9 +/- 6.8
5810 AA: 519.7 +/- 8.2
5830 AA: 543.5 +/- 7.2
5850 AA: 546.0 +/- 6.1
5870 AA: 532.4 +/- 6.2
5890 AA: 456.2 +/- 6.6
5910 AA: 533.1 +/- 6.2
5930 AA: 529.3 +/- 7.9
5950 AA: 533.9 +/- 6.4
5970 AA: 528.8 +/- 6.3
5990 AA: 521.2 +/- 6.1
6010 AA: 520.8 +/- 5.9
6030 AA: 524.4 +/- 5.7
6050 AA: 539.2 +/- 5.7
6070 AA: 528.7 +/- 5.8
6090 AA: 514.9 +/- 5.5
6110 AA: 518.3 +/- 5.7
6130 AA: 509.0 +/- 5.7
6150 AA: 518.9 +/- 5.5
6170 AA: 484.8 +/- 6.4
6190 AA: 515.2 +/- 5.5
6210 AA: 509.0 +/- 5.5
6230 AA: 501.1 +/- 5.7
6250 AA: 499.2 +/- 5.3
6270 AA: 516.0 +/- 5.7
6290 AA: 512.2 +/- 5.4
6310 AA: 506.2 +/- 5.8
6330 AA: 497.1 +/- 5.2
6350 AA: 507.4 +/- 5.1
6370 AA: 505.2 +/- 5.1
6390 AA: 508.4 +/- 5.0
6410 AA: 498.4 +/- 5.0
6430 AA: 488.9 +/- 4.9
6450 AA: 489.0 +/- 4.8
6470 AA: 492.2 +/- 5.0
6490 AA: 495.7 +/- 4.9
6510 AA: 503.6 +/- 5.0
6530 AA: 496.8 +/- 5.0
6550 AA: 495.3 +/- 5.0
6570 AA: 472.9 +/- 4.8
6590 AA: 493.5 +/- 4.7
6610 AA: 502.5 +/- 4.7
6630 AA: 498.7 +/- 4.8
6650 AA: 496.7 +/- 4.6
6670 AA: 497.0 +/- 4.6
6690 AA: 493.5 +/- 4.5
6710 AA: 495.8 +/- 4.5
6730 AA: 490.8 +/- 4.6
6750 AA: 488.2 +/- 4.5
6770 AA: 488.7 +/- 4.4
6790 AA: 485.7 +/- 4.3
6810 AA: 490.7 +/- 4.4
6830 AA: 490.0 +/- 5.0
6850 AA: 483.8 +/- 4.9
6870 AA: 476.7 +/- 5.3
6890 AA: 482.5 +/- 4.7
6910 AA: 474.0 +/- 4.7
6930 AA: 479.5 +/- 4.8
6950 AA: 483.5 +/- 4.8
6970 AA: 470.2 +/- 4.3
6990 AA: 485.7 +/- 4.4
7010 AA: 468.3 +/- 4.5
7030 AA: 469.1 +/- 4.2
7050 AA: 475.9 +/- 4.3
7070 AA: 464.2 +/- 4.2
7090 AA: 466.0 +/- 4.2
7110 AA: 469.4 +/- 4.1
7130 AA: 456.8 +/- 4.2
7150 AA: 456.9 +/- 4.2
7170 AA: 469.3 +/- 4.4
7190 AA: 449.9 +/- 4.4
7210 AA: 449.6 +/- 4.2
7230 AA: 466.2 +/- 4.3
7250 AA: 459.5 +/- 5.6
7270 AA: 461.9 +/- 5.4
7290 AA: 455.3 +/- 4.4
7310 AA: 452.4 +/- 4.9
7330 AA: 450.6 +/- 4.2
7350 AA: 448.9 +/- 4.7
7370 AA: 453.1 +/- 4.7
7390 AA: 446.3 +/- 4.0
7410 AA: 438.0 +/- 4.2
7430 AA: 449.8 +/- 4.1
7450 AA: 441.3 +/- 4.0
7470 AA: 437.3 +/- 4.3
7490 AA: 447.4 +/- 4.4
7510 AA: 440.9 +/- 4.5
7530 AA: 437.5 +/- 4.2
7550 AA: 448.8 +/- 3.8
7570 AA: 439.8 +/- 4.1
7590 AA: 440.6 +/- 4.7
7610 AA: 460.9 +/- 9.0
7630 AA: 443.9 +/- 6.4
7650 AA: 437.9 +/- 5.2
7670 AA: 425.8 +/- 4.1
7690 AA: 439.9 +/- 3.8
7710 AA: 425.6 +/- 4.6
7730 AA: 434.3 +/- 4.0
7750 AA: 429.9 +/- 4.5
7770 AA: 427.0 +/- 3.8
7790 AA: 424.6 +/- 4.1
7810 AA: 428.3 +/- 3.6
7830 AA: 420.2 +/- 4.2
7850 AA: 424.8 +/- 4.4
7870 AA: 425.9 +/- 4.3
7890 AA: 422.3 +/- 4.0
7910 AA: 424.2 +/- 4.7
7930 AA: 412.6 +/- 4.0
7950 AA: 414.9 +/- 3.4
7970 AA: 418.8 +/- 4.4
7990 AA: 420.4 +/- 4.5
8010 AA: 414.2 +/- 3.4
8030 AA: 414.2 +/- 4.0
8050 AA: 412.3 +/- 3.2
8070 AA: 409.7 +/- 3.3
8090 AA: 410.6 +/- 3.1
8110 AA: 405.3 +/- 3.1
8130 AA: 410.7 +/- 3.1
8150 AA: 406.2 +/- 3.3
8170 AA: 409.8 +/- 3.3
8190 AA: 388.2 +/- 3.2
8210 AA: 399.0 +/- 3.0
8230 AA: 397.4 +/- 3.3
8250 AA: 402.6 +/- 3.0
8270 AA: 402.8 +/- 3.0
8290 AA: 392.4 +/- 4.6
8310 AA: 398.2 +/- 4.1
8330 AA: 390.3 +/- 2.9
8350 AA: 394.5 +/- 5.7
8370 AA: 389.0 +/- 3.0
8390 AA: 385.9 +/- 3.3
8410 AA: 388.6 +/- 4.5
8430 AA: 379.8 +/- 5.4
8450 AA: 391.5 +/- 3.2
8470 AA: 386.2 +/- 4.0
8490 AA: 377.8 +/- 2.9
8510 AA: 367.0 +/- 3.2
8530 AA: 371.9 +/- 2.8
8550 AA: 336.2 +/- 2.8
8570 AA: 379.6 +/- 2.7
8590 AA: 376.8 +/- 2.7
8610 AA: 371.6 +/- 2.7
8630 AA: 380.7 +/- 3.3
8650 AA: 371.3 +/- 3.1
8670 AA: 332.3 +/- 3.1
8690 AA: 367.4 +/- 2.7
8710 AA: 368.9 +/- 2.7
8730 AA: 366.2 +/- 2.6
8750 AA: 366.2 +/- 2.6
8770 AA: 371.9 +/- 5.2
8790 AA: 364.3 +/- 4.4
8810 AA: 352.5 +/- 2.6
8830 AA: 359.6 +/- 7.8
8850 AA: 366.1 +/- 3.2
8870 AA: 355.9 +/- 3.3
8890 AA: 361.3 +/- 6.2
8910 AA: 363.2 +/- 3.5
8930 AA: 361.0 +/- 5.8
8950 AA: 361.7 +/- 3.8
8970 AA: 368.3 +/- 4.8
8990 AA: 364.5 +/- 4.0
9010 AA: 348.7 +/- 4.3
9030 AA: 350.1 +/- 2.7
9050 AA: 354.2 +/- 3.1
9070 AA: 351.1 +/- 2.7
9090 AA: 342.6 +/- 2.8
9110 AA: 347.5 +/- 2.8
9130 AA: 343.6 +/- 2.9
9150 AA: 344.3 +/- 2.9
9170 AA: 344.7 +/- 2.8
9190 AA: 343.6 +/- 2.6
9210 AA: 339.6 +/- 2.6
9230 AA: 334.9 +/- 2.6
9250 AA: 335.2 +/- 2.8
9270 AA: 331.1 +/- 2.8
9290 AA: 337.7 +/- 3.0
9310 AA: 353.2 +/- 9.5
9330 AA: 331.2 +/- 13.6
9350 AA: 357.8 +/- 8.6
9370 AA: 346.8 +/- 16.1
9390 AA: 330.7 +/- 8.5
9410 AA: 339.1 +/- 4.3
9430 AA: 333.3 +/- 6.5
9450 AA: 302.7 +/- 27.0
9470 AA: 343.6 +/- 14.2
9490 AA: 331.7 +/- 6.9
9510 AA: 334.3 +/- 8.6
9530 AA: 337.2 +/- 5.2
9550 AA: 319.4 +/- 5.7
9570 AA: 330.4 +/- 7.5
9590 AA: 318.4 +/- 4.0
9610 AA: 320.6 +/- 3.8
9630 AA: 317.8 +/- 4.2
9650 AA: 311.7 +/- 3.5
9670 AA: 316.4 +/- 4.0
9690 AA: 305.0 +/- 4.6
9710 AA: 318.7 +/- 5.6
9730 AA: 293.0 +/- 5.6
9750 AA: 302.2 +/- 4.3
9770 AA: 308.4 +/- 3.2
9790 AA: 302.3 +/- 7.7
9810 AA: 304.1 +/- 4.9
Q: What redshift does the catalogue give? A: 0.000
